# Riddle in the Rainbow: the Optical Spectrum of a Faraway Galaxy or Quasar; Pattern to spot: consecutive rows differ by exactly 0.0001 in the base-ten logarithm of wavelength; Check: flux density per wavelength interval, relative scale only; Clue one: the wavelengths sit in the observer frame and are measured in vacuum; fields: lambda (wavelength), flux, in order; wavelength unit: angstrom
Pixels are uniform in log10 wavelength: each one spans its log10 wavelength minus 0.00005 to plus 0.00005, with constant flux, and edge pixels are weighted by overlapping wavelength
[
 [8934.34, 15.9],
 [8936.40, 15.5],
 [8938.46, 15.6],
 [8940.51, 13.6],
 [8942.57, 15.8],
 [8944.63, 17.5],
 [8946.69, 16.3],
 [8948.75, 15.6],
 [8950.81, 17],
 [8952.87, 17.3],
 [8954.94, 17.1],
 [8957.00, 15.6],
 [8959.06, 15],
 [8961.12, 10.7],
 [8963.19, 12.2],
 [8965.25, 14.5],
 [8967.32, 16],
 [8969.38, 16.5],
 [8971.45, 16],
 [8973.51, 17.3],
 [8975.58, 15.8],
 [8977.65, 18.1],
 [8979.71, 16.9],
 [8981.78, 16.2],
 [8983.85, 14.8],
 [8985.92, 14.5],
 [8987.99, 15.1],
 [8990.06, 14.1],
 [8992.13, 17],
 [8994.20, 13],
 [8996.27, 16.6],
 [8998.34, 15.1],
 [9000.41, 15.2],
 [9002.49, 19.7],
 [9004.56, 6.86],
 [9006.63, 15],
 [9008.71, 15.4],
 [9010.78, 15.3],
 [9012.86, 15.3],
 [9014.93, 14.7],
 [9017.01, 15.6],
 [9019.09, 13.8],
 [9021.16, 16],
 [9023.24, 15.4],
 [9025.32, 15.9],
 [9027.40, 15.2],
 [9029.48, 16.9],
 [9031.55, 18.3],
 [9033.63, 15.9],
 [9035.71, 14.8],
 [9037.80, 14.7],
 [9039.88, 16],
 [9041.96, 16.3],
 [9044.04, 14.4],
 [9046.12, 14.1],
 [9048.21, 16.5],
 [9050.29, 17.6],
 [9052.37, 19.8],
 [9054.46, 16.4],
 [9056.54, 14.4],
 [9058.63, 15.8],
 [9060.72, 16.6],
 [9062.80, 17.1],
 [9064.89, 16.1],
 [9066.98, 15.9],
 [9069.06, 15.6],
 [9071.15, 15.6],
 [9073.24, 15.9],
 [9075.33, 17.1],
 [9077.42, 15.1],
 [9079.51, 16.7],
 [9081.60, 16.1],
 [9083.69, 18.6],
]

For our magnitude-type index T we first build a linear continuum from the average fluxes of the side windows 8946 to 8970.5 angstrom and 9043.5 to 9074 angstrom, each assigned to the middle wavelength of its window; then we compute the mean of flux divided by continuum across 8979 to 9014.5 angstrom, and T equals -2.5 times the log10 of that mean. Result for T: 0.04 mag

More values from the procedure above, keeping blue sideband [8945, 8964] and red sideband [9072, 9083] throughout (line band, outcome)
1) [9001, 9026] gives 0.06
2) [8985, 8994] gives 0.04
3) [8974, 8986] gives -0.05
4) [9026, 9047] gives 0.02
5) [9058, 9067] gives -0.02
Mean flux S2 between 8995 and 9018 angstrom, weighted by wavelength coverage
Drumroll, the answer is 15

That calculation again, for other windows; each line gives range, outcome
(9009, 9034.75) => 15.7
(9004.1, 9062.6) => 15.6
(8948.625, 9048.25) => 15.4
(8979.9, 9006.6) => 14.9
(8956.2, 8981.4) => 15.4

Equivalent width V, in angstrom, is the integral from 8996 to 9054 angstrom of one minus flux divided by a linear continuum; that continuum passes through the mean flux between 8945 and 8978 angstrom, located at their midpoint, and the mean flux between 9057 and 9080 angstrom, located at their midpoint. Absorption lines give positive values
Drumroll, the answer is 1.2 angstrom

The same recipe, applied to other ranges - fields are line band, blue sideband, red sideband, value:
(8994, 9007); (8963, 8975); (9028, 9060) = 1.1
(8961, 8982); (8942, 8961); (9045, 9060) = 0.6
